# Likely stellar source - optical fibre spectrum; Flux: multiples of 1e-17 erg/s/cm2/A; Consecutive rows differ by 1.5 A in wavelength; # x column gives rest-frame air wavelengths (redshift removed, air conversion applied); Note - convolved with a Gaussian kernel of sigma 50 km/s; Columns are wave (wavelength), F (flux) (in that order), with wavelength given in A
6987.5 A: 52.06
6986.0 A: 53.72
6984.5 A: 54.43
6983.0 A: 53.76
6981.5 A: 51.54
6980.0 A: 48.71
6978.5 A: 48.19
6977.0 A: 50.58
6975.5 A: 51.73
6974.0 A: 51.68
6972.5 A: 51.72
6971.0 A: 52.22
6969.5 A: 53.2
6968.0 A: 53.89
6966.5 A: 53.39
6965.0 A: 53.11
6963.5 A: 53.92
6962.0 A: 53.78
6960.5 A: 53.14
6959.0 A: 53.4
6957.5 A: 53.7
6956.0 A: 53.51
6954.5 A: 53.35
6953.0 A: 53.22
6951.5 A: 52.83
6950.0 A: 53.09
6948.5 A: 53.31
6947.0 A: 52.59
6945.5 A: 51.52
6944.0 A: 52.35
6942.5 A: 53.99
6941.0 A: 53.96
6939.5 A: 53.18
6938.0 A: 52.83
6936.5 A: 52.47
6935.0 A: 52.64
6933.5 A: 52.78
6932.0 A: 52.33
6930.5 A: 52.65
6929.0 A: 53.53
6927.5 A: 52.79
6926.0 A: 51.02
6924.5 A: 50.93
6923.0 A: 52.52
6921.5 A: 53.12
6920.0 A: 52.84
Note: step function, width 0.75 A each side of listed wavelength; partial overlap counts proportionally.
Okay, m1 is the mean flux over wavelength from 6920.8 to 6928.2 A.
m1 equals 52.1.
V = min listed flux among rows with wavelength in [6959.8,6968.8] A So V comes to 53.11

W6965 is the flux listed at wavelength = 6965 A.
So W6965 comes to 53.11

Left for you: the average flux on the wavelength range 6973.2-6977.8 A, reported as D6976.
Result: 51.3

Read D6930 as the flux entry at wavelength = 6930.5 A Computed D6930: 52.65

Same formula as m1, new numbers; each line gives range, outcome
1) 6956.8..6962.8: 53.5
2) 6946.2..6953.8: 53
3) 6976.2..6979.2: 49.4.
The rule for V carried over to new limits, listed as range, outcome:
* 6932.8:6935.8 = 52.64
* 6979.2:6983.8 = 48.71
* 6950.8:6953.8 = 52.83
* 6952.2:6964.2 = 53.14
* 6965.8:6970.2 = 53.2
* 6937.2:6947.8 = 51.52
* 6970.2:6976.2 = 51.68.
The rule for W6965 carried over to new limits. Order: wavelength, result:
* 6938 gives 52.83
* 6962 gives 53.78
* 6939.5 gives 53.18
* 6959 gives 53.4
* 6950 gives 53.09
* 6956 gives 53.51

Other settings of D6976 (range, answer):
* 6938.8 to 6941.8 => 53.6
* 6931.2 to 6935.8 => 52.6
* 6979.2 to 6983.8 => 51.3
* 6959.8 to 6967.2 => 53.5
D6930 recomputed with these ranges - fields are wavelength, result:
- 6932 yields 52.33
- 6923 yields 52.52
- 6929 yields 53.53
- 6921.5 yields 53.12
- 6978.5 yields 48.19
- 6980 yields 48.71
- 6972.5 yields 51.72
